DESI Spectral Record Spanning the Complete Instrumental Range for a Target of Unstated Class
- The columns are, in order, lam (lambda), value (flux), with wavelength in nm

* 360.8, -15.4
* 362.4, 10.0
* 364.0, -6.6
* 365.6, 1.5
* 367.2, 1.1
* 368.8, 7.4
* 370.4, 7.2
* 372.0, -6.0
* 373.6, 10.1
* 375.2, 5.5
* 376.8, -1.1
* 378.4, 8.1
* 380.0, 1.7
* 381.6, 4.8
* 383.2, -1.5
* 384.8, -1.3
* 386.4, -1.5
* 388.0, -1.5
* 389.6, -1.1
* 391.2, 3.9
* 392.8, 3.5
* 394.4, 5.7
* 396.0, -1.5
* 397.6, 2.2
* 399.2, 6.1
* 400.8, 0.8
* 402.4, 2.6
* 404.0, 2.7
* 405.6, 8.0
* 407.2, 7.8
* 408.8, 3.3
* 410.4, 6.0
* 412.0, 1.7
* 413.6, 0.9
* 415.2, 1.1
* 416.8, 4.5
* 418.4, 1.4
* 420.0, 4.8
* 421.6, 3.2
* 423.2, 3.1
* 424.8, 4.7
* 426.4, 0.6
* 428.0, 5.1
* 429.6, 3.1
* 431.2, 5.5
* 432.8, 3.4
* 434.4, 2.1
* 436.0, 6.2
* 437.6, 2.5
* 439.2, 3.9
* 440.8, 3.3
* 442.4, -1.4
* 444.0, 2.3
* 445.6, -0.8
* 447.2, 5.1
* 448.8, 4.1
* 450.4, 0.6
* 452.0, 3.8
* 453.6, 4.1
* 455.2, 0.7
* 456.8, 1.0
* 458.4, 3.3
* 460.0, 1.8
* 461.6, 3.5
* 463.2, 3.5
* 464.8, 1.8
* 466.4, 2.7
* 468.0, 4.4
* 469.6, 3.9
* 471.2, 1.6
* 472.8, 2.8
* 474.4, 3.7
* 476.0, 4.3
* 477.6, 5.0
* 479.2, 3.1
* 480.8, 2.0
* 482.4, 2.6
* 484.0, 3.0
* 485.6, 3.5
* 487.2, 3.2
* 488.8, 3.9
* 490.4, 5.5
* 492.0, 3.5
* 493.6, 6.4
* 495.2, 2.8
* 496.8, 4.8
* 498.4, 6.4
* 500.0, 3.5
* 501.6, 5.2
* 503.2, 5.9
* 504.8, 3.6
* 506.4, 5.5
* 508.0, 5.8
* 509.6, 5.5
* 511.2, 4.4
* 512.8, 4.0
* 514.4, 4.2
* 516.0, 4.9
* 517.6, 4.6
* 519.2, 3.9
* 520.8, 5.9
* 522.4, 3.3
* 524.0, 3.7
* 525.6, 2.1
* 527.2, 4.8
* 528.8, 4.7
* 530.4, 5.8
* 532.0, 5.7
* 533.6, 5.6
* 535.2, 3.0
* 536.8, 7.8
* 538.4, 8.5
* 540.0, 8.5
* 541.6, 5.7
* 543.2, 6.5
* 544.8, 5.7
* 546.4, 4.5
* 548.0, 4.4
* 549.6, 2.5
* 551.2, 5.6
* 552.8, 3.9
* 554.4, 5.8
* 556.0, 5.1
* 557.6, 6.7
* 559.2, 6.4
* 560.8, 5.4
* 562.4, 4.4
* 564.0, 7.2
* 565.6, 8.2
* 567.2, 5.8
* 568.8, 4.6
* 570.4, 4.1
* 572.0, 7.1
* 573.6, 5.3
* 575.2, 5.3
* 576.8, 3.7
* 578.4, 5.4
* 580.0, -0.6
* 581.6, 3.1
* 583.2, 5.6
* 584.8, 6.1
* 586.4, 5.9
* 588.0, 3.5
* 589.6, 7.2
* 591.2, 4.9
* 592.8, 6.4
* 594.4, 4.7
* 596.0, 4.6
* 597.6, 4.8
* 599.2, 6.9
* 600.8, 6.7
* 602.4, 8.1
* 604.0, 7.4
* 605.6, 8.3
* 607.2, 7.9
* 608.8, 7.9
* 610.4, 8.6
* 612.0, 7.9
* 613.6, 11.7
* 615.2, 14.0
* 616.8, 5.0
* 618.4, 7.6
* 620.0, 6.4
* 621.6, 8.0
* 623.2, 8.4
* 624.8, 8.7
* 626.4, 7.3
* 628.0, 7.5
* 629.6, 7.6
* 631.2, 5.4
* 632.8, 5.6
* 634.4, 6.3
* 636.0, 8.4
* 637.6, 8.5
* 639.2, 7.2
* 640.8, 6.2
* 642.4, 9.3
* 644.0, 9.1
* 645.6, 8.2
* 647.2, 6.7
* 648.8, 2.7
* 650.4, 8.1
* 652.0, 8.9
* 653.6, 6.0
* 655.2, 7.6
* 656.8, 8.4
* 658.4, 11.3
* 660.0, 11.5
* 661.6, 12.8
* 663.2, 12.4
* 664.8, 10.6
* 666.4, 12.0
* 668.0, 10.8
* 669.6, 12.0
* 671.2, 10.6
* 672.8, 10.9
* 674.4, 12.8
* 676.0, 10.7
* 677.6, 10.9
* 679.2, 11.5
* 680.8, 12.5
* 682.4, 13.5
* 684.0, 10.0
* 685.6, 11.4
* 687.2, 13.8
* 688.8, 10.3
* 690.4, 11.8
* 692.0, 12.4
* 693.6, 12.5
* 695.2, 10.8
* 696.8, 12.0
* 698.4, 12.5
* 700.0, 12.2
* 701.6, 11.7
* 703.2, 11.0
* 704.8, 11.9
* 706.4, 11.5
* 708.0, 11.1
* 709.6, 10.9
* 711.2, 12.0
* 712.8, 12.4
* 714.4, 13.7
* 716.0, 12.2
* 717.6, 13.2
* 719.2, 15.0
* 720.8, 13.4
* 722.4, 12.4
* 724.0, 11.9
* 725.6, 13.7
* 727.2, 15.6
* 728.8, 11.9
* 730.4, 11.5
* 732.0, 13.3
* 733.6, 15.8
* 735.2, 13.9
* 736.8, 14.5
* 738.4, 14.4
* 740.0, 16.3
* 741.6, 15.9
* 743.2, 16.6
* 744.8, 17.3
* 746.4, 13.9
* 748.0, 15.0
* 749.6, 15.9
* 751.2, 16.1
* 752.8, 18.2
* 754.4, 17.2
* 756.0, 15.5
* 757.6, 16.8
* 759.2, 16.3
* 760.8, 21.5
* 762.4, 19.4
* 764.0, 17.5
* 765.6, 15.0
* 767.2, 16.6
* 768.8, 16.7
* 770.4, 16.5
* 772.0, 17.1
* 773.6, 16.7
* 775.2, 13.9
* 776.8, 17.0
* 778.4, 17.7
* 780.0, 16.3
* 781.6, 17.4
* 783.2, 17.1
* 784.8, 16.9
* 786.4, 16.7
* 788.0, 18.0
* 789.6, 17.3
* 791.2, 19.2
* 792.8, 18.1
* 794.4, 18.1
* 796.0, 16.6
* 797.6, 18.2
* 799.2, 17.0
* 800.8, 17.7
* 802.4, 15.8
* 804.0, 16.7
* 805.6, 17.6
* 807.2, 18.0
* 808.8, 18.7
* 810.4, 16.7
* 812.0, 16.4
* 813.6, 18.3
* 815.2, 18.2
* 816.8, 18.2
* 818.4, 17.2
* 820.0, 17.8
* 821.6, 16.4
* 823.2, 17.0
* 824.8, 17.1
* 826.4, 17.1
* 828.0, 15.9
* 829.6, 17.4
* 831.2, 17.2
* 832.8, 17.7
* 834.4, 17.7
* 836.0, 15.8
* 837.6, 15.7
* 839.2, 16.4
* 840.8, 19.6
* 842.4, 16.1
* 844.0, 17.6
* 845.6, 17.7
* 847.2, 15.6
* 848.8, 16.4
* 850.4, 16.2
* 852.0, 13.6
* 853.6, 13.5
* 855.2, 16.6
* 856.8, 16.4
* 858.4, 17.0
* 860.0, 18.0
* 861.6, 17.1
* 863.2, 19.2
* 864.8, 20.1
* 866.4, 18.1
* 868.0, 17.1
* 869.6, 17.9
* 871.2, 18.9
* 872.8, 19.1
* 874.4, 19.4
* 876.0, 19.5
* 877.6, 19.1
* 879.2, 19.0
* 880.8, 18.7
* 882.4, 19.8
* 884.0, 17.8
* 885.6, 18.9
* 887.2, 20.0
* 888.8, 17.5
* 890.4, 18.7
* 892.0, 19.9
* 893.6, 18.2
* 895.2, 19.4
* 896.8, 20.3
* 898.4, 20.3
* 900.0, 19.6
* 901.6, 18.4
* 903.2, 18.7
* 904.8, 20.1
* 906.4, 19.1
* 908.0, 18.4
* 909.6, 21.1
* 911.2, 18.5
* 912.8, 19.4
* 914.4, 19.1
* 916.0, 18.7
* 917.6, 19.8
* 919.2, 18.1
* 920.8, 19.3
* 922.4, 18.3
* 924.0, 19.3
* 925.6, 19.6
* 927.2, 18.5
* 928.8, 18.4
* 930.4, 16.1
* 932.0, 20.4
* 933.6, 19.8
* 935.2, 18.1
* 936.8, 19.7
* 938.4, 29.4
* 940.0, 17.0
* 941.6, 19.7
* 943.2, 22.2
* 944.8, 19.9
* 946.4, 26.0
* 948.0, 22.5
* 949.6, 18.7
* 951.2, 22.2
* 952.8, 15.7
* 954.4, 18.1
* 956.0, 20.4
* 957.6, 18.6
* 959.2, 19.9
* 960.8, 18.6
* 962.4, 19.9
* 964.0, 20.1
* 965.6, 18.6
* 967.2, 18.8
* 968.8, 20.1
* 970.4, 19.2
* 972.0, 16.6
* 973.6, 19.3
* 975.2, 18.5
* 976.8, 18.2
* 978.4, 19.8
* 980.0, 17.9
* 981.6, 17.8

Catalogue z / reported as 0.648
